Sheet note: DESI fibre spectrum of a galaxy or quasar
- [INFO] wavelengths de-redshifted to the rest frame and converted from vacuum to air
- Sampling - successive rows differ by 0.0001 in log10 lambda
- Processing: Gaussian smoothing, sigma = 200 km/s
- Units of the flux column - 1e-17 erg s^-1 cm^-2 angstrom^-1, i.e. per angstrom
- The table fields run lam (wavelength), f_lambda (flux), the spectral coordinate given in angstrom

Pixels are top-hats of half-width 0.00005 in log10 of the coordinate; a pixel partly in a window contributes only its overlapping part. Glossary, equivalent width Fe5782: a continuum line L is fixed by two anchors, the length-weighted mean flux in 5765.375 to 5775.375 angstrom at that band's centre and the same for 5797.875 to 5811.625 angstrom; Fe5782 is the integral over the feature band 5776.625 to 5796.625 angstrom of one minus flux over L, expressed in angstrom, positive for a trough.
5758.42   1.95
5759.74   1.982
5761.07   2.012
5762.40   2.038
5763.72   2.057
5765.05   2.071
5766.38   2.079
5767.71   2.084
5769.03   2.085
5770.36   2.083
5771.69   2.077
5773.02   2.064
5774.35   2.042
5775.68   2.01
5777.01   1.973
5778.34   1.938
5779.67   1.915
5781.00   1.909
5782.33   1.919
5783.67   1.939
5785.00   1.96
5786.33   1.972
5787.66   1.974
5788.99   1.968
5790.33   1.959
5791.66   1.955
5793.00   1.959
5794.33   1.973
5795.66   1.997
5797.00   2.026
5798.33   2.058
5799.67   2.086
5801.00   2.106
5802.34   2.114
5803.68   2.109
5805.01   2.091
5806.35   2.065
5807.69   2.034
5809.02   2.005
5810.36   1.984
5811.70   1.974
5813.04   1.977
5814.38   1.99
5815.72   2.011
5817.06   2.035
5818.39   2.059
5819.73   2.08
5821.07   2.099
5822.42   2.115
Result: 1.08 angstrom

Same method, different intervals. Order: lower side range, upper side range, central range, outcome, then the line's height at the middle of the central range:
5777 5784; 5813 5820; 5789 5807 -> -0.54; 1.98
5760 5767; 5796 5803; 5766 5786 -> 0.50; 2.06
